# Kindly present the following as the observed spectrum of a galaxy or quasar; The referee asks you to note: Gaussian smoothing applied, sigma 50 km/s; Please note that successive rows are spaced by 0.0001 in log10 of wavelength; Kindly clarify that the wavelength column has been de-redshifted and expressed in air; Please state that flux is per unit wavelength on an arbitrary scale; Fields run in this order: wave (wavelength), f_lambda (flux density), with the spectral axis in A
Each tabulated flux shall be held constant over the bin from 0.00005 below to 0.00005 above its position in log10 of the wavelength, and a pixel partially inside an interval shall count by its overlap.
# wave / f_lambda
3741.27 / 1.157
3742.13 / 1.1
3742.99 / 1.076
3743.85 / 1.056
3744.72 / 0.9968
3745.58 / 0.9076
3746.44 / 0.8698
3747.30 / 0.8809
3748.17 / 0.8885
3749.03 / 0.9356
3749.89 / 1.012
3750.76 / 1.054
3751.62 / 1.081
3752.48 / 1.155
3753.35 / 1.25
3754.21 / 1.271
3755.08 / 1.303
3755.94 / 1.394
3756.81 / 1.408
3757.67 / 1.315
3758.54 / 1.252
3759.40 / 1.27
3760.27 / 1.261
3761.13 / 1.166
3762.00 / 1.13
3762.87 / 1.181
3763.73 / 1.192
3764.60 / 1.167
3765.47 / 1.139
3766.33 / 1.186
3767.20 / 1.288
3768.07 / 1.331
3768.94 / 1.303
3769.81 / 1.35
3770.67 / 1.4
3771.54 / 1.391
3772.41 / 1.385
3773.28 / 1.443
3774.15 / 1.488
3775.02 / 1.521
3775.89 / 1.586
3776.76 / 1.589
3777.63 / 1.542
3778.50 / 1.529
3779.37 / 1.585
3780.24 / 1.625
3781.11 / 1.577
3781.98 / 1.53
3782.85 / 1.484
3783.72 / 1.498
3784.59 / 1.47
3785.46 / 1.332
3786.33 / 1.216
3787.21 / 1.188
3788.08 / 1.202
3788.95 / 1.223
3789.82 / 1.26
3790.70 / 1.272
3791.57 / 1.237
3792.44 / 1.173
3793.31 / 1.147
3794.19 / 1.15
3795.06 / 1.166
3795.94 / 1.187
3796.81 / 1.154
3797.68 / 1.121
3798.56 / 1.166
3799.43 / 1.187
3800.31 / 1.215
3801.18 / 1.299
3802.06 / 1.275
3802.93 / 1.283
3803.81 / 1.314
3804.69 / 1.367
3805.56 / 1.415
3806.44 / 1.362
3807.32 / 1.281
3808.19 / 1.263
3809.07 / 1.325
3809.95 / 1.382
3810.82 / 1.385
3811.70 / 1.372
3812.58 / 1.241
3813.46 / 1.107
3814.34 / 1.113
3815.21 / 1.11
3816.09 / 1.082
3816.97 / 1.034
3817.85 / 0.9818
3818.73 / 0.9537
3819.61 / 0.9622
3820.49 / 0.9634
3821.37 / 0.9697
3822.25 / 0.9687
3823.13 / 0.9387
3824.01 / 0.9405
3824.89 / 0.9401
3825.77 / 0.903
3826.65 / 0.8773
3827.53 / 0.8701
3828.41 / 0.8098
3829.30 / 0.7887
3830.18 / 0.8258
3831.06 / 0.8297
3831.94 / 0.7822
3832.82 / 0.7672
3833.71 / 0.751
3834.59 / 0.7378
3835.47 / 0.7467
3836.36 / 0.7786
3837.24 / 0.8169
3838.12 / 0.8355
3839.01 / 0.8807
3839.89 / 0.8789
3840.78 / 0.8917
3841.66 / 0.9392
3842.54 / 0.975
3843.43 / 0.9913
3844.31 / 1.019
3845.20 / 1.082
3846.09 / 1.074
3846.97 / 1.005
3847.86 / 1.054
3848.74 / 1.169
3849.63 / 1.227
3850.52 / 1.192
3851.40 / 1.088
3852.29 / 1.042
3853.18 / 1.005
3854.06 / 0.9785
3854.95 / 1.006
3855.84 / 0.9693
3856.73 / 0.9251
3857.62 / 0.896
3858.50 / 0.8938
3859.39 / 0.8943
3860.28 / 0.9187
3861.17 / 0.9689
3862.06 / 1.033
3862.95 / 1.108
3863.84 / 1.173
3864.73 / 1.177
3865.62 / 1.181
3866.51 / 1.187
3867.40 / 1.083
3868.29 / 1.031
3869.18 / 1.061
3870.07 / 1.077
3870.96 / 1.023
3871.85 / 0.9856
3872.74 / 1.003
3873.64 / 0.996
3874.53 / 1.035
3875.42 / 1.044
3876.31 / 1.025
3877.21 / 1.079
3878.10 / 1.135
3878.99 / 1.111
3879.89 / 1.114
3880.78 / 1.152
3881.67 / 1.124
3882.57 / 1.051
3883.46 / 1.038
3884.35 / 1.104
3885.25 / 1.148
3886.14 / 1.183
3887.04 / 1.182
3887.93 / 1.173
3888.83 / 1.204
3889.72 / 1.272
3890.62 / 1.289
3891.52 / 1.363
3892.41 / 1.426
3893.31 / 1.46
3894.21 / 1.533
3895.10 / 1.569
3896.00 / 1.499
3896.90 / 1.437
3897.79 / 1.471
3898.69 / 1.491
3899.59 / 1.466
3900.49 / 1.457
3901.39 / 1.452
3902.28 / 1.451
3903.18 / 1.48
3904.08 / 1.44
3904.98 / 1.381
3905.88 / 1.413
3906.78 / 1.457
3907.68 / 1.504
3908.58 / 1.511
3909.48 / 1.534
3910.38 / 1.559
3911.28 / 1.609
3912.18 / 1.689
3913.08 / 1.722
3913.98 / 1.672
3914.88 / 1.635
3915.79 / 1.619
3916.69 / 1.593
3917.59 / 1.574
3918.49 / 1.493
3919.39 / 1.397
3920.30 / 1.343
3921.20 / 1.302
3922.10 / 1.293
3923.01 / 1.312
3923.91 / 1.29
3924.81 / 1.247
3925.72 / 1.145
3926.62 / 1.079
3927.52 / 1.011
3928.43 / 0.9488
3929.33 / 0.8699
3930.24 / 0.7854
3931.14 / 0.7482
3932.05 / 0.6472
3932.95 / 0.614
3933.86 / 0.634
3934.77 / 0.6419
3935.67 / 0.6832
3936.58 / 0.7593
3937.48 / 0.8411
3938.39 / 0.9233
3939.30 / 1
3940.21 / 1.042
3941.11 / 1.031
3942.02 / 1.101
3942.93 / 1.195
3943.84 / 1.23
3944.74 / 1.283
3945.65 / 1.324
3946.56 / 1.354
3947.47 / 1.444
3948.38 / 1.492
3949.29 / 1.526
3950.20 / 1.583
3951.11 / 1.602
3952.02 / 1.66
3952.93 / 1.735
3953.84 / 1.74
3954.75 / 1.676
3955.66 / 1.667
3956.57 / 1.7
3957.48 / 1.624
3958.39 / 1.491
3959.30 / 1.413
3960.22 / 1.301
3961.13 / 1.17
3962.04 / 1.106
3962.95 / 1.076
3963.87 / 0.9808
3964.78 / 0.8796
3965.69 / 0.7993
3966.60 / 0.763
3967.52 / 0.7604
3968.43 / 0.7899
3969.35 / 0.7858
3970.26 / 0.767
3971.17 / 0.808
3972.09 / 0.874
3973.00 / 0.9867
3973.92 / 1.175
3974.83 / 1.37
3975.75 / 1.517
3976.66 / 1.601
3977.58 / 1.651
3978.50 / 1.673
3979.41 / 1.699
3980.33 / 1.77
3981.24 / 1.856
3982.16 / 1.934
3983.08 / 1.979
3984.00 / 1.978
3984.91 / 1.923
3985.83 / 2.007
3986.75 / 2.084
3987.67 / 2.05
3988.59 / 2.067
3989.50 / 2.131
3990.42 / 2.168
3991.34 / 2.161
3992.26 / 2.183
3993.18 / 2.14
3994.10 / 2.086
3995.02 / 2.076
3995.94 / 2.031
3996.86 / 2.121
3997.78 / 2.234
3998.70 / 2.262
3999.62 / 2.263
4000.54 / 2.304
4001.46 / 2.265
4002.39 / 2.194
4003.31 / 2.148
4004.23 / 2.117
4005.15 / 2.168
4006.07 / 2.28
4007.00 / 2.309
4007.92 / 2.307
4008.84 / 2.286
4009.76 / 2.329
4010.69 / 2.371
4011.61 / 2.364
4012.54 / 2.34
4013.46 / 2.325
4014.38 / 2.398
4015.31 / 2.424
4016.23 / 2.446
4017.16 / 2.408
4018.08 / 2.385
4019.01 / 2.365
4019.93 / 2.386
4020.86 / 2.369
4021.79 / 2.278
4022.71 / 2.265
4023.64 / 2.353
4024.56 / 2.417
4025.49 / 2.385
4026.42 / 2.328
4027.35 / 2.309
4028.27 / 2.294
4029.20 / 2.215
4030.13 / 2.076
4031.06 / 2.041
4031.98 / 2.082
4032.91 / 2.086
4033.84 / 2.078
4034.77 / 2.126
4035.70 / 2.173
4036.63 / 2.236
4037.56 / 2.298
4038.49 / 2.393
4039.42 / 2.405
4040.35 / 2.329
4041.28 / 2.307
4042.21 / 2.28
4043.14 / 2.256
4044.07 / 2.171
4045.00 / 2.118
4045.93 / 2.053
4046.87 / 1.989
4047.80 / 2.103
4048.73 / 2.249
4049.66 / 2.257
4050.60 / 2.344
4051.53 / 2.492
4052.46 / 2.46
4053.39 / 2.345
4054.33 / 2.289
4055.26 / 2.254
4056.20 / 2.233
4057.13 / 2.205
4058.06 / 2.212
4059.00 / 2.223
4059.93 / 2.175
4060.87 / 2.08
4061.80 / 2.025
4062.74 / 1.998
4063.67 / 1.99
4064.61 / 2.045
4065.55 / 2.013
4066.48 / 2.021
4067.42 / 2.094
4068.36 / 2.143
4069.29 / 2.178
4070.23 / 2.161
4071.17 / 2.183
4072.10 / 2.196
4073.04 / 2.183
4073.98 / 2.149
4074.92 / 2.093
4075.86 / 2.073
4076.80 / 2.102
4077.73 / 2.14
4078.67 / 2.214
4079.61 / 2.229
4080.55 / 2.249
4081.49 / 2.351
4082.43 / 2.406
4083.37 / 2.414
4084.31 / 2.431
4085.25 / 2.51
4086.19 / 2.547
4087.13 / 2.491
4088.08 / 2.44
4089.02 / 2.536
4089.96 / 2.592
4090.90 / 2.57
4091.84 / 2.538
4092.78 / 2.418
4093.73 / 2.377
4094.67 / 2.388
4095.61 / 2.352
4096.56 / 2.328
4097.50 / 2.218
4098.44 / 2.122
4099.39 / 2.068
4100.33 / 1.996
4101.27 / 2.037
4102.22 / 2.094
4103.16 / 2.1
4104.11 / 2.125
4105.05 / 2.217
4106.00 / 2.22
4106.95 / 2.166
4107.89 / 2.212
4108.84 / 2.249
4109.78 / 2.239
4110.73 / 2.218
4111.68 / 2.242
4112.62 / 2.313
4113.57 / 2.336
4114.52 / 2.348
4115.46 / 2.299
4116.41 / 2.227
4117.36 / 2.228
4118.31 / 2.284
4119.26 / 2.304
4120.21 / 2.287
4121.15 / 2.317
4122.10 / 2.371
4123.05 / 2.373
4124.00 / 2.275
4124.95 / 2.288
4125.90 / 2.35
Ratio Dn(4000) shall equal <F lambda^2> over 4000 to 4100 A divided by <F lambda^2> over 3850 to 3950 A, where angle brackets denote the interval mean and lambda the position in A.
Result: 2.0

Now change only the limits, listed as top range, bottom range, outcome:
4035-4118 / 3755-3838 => 2.17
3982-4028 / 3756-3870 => 2.15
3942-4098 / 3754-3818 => 1.75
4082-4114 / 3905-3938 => 2.06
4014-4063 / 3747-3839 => 2.17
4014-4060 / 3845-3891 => 2.29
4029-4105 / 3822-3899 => 2.34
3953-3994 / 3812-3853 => 1.70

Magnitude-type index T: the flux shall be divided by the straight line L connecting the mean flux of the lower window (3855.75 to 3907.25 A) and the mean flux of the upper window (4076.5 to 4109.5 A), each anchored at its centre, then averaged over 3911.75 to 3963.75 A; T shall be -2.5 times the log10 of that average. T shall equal 0.18 mag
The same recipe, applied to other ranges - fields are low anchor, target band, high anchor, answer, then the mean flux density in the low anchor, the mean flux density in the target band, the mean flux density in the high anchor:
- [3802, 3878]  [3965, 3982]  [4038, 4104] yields 0.39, 1.03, 1.21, 2.24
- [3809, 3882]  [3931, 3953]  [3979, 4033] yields 0.48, 1.01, 1.12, 2.2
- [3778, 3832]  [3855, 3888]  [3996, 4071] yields 0.37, 1.18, 1.06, 2.24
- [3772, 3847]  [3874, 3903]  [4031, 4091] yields 0.18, 1.15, 1.27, 2.23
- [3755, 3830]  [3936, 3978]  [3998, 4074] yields 0.48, 1.24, 1.23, 2.24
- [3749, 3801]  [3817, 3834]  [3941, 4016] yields 0.49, 1.3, 0.89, 1.71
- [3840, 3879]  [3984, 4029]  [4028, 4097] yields -0.17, 1.04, 2.25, 2.24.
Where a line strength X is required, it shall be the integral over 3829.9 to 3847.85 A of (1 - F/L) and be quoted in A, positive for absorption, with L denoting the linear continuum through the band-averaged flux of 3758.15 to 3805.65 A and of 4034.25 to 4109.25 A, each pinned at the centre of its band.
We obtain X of 7.3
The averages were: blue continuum 1.32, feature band 0.885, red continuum 2.24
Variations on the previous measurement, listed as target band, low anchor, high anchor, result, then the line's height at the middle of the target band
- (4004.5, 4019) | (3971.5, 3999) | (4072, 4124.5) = -2.9 A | 1.95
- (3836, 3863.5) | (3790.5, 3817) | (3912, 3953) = 5.4 A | 1.23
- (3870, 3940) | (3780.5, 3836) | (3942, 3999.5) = 7.7 A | 1.39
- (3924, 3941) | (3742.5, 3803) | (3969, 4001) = 8.0 A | 1.66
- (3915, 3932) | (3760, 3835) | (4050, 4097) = 4.7 A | 1.69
